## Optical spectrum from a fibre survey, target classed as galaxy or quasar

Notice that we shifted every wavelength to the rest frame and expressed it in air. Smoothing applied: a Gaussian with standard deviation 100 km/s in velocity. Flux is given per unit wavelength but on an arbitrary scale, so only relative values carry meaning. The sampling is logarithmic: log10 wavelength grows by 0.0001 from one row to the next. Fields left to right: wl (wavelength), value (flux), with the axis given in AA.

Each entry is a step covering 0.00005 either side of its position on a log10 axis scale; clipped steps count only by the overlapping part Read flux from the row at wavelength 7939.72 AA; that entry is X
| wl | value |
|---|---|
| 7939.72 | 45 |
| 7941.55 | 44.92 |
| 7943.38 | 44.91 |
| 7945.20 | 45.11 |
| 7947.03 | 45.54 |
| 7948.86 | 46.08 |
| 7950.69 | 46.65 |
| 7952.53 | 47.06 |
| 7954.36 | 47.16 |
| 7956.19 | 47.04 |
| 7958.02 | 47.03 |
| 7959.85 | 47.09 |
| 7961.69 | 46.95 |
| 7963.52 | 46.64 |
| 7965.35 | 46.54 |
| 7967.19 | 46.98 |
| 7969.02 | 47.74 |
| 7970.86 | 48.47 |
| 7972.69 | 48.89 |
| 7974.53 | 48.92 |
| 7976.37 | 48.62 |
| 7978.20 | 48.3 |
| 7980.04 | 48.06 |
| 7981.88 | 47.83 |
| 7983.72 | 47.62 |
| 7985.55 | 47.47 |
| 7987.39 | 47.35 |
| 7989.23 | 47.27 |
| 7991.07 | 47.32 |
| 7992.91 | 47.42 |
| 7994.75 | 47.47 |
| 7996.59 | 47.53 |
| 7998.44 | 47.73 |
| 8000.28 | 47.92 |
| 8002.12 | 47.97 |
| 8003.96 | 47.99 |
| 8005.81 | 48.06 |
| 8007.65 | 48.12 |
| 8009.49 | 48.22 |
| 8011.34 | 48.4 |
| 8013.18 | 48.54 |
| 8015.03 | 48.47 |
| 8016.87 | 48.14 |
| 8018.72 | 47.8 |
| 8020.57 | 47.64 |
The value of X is 45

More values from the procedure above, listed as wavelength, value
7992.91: 47.42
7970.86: 48.47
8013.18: 48.54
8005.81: 48.06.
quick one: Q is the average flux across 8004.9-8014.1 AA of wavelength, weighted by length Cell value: 48.3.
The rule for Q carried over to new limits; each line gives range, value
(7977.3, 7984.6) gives 47.9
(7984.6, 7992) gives 47.4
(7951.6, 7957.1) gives 47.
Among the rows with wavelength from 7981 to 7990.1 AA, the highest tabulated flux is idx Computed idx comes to 47.83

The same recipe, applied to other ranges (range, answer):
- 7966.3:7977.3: 48.92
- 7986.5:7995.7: 47.47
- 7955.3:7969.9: 47.74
